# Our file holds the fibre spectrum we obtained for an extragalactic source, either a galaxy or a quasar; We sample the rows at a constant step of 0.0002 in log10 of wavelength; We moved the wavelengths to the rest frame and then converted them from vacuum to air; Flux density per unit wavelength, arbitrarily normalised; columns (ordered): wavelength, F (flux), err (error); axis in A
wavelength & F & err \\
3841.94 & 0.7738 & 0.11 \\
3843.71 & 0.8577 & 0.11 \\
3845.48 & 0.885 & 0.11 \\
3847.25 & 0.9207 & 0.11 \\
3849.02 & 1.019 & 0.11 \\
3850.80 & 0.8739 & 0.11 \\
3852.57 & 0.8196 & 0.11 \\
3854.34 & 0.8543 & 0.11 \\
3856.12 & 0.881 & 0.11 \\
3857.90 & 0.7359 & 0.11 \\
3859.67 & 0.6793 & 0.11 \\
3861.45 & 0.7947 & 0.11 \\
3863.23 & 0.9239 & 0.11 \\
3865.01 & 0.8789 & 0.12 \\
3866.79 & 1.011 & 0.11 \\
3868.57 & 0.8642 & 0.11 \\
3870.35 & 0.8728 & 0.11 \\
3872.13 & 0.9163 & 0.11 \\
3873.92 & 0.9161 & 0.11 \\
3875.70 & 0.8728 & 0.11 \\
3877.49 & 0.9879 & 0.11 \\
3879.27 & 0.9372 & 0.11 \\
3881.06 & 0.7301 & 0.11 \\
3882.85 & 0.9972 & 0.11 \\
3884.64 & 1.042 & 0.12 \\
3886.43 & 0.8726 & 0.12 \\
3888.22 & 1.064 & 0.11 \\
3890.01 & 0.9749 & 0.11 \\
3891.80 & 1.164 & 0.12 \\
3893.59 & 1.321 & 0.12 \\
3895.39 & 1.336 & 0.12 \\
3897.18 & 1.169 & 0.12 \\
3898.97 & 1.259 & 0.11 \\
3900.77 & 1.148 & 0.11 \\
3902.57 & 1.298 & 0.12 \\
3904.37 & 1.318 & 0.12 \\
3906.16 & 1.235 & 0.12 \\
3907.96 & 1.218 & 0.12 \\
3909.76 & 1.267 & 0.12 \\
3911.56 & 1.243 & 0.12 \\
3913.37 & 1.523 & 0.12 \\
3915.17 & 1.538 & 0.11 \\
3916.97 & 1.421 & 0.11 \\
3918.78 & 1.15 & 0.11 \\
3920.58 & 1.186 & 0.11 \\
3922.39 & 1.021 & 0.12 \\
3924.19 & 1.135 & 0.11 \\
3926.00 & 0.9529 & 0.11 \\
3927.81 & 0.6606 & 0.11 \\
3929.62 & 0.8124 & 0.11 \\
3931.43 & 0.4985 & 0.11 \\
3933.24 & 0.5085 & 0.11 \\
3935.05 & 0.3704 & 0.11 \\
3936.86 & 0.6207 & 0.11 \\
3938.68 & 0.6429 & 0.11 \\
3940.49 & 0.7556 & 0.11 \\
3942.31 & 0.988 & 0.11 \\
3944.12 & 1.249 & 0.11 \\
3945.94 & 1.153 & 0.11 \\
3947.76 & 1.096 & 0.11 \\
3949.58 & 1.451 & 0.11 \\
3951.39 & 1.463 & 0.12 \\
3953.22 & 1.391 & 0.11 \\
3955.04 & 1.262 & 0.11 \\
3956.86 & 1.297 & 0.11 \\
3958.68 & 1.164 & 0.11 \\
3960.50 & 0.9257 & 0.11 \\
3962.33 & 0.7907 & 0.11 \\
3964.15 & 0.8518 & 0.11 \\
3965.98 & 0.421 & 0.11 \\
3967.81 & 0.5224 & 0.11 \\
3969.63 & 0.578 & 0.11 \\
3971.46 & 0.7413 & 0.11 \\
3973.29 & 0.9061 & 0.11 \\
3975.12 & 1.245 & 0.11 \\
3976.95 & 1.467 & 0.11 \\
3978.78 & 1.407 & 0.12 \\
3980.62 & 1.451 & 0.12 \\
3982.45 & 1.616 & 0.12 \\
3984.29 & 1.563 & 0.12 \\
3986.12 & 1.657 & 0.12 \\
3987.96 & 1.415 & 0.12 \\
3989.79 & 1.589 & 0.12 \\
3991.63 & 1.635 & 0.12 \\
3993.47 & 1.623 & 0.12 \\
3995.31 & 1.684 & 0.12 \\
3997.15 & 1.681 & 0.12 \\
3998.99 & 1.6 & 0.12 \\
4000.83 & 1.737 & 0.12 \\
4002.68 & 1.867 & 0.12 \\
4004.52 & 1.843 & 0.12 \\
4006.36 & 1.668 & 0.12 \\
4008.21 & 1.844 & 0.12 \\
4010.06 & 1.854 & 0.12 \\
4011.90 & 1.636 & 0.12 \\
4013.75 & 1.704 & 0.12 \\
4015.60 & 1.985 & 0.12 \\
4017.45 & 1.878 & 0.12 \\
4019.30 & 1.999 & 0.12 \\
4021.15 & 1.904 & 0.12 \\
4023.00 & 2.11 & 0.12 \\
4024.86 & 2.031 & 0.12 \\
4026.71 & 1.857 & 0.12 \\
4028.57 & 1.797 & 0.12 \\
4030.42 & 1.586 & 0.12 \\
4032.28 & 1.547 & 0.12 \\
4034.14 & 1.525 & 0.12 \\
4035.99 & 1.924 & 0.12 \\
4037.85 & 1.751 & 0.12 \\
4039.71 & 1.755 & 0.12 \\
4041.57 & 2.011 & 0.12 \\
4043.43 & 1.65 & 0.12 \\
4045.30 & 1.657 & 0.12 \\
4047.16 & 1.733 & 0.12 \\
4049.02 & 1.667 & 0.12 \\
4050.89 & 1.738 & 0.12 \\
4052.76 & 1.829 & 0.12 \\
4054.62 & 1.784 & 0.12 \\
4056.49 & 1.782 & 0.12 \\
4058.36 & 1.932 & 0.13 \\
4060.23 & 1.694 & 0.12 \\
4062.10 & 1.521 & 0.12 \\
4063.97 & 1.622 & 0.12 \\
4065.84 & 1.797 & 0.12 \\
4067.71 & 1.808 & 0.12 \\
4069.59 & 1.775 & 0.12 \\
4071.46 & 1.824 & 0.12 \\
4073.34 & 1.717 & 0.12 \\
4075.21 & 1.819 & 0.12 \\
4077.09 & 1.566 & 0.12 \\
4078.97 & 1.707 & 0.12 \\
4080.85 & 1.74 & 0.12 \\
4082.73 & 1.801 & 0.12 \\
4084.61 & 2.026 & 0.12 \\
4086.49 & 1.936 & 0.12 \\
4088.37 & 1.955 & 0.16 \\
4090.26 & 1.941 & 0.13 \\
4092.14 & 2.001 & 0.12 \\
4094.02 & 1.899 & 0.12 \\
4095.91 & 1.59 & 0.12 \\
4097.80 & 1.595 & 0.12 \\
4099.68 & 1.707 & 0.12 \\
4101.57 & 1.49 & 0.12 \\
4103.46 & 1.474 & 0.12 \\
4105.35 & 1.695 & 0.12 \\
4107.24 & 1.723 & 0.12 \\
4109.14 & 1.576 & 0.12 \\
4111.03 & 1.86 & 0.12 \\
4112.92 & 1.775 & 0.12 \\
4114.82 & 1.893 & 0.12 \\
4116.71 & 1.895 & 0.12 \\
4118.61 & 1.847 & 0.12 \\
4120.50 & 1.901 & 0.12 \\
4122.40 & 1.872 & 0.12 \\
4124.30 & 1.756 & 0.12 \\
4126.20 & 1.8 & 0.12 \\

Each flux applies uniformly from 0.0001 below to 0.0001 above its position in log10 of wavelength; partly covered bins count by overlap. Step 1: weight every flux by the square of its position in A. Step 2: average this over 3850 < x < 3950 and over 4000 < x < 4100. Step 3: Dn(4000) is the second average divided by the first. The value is 1.93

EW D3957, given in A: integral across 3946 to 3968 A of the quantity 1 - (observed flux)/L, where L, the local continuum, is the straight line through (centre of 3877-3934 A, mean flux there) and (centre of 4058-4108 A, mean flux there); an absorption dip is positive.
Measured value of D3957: 3.5 A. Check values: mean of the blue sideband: 1.1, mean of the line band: 1.07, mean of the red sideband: 1.75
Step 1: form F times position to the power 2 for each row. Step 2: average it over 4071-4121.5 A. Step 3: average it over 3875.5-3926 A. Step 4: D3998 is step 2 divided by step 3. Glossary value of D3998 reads 1.7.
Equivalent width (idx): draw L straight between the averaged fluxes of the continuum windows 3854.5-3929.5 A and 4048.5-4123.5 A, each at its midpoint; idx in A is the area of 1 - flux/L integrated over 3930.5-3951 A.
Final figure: 6.3 A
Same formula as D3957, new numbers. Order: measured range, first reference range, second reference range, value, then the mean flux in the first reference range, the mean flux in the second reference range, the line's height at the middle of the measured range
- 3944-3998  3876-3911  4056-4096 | 6.5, 1.12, 1.8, 1.41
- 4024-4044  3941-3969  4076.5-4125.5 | -4.4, 1.06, 1.78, 1.45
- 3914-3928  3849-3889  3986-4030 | 0.6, 0.89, 1.78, 1.22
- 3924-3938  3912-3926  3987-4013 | 6.9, 1.26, 1.69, 1.32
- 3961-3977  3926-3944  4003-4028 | 5.3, 0.692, 1.87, 1.19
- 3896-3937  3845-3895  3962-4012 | 0.9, 0.926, 1.39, 1.11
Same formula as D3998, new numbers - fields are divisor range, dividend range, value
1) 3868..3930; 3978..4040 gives 1.66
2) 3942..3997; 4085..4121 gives 1.54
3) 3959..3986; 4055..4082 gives 1.72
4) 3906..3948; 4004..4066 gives 1.88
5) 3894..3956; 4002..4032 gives 1.75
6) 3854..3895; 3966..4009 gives 1.62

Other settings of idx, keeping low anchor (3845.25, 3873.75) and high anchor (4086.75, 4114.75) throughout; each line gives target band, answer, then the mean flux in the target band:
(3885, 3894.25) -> -0.8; 1.07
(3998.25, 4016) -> -4.6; 1.77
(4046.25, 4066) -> -1.9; 1.73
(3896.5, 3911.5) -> -3.0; 1.24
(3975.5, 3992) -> -2.5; 1.52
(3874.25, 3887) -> 0.4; 0.921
